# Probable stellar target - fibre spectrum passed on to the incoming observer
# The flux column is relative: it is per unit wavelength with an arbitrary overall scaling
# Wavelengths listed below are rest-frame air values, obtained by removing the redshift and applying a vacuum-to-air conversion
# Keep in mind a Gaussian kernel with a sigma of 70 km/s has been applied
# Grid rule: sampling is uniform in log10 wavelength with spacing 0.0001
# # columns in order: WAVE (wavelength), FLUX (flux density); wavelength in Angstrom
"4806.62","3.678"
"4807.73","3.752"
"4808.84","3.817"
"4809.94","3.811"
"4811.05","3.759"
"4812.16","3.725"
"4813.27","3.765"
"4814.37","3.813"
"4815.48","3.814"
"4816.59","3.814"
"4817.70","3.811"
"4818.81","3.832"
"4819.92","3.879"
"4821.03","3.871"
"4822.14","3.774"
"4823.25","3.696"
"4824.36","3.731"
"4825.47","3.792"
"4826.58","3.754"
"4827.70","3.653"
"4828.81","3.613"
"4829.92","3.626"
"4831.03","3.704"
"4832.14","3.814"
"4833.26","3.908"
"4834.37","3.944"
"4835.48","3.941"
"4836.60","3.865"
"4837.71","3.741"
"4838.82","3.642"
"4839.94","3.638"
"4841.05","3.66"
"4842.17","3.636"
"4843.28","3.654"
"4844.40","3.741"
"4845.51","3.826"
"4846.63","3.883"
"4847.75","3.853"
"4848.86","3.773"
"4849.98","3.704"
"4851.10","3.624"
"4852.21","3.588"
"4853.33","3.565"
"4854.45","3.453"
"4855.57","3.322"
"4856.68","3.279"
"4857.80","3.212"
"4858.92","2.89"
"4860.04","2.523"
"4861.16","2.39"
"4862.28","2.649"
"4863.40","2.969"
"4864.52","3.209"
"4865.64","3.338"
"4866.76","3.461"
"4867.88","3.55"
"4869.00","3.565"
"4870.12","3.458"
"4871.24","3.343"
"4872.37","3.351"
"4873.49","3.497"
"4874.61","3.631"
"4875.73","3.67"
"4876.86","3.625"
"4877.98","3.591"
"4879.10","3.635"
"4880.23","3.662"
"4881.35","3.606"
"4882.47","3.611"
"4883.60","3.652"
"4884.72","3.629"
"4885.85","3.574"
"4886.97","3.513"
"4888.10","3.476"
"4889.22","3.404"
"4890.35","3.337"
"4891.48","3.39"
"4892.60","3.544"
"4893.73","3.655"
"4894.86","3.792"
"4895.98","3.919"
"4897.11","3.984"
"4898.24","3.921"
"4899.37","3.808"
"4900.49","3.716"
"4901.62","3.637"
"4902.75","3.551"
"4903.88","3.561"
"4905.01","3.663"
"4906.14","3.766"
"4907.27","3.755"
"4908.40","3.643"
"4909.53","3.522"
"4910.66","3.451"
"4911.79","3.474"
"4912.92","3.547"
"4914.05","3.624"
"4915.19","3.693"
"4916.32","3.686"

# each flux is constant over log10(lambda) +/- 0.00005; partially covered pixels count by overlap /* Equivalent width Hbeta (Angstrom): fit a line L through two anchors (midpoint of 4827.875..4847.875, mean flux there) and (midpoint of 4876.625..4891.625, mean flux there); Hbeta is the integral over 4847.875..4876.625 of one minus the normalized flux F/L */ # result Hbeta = 2.5 Angstrom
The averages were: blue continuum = 3.76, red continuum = 3.55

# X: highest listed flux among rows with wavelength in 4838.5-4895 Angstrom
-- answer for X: 3.883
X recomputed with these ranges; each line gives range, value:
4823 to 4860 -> 3.944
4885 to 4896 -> 3.919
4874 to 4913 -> 3.984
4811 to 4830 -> 3.879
